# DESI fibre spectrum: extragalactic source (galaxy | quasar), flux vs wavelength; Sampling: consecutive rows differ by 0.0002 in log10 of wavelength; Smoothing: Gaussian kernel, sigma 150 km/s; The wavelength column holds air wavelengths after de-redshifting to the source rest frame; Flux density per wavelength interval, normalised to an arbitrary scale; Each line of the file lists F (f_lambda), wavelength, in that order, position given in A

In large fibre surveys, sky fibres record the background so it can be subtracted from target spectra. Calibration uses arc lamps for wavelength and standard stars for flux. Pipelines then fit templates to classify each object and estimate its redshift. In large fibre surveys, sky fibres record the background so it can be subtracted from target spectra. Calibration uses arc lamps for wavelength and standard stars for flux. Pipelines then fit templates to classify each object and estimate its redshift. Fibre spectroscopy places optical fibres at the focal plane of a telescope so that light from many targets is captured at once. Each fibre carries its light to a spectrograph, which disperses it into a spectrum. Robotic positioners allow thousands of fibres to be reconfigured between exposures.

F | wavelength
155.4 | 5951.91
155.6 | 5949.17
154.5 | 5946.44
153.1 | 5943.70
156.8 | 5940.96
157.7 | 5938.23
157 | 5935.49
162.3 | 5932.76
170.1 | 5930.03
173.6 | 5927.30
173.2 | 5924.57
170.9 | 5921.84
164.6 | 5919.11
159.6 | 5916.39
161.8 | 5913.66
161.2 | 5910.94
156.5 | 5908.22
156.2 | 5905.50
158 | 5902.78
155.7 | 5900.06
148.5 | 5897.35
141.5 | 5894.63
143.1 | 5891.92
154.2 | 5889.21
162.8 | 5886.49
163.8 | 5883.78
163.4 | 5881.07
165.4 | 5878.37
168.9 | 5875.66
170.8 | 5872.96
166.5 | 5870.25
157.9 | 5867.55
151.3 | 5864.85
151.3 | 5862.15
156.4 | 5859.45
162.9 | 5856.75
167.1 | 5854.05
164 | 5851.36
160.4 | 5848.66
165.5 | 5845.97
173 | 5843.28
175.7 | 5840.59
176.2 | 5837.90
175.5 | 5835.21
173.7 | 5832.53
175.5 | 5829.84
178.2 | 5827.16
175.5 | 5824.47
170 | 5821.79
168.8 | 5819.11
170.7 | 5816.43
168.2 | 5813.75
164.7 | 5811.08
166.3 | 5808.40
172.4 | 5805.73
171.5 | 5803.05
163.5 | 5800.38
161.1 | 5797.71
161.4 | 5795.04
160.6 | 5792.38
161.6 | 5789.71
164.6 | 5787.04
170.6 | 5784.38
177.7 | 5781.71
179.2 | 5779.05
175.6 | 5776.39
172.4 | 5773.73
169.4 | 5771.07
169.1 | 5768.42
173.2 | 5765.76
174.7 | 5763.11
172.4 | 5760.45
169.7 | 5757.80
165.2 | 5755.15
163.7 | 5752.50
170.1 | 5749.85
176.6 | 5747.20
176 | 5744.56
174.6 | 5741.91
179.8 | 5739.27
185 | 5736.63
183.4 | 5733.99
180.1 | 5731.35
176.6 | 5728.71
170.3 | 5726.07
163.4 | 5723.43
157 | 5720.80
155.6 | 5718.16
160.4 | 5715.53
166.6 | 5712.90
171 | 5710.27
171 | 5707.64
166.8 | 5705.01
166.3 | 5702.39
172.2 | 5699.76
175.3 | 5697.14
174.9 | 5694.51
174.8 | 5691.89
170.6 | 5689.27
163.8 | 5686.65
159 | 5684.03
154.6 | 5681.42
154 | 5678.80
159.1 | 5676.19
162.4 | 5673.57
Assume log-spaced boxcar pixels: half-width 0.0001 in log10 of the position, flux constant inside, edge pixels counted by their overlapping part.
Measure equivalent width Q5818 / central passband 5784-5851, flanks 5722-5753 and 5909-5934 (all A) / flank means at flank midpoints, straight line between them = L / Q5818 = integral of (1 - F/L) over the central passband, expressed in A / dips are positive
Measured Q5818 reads 0.9 A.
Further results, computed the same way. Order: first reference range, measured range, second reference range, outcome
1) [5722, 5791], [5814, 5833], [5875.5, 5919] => -0.8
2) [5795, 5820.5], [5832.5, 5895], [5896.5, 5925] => 0.2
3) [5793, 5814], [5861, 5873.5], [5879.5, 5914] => 0.0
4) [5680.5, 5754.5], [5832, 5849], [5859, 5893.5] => -1.0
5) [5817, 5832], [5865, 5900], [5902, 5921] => 1.3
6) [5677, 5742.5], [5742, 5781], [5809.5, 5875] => -0.9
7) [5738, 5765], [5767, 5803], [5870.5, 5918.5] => 0.2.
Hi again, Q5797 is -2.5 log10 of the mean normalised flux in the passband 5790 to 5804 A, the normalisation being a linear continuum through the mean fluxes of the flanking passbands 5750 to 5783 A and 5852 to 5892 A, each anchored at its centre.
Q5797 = 0.03 mag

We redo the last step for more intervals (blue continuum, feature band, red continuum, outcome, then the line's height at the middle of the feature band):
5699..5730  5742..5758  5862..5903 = -0.039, 165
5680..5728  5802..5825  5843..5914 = -0.050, 162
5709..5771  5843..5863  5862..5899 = -0.011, 161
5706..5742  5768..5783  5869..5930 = -0.040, 168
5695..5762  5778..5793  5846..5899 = -0.019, 166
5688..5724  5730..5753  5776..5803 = -0.060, 168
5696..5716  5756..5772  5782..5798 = -0.036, 166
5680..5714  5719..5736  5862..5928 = -0.031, 167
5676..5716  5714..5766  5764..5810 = -0.023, 168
